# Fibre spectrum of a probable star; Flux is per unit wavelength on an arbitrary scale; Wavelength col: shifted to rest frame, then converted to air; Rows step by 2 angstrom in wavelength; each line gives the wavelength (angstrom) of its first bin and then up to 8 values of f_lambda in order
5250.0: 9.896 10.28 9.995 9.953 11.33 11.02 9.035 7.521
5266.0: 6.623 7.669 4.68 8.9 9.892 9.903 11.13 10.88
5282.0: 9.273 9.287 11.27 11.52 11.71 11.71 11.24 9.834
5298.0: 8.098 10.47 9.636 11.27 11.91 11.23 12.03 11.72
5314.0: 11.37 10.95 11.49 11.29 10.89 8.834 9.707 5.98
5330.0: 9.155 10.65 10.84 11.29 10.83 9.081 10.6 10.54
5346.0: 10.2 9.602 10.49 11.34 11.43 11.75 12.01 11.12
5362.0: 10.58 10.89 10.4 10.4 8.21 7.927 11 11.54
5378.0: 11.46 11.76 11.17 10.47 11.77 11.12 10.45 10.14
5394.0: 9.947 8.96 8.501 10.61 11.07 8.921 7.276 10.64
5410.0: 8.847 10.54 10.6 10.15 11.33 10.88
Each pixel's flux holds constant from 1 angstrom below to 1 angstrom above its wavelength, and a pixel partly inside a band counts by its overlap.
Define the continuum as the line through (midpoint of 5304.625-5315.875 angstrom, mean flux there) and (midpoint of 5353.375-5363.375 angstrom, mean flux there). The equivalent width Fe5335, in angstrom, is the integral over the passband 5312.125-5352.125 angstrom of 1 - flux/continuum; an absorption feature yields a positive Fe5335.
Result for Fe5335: 4.2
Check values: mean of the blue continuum 11.6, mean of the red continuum 11.4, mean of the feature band 10.3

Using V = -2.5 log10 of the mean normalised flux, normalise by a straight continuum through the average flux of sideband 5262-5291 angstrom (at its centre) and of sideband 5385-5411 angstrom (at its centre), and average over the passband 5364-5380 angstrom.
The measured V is -0.06 mag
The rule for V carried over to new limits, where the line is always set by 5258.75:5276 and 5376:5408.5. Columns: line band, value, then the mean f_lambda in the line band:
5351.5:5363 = -0.168 mag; 11.4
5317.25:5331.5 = -0.047 mag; 9.62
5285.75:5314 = -0.237 mag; 11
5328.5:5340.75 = -0.086 mag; 10.2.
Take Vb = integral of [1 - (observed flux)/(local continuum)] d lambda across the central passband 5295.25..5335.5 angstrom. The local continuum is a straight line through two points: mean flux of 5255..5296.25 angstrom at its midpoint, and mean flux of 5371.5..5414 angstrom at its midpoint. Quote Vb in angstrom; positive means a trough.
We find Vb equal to -2.0 angstrom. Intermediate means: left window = 9.73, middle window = 10.4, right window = 10.2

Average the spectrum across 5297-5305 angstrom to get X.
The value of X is 9.87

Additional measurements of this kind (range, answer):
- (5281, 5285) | 9.28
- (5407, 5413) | 10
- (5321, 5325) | 9.86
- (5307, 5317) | 11.5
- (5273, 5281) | 10.5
